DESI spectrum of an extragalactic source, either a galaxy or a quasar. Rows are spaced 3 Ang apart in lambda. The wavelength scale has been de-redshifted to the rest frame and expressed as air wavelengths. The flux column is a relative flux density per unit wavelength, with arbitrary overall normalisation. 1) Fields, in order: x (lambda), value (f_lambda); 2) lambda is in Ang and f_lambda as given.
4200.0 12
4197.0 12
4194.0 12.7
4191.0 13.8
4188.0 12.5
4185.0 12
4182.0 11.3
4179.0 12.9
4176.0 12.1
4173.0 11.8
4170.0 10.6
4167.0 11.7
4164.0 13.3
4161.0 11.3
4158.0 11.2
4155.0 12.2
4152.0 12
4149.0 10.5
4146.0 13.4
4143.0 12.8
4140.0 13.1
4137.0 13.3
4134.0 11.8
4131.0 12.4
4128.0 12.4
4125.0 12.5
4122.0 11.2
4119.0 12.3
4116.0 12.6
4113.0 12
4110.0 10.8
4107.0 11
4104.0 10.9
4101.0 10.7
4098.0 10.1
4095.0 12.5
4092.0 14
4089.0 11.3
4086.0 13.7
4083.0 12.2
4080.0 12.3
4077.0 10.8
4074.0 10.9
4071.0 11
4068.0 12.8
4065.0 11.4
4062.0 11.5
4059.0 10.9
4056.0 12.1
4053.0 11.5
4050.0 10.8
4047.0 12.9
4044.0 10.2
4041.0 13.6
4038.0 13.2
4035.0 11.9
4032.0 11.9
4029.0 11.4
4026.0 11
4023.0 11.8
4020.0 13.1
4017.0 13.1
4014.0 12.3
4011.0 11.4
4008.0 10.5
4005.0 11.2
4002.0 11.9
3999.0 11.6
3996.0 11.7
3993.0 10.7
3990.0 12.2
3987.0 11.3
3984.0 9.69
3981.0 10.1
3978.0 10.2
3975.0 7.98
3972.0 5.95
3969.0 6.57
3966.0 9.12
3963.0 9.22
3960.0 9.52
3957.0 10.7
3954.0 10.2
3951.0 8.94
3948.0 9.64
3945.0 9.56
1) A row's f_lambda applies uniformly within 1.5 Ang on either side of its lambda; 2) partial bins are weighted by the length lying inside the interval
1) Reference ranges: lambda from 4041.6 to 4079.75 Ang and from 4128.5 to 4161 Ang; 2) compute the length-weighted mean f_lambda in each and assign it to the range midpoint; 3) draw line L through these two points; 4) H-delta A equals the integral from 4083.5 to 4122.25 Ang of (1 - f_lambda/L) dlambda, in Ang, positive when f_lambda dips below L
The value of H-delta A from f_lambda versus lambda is 0.2 Ang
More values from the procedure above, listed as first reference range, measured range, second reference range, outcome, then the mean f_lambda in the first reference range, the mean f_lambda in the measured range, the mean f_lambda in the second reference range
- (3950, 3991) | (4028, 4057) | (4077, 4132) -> -3.3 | 9.38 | 12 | 11.9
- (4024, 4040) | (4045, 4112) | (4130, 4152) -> 2.8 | 11.9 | 11.6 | 12.4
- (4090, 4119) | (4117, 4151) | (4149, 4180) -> -1.7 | 11.7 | 12.3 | 11.8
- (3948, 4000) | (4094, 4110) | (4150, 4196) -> 0.4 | 9.73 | 11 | 12.1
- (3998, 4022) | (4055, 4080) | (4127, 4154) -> 1.4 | 11.9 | 11.5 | 12.4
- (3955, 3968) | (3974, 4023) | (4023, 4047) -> -2.1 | 9.54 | 11.2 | 11.9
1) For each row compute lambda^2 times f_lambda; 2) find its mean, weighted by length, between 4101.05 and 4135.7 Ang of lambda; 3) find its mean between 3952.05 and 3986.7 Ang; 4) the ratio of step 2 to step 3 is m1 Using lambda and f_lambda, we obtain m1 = 1.4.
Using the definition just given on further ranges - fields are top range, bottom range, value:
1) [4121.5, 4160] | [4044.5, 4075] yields 1.10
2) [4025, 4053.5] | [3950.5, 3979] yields 1.40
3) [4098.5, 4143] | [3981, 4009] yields 1.14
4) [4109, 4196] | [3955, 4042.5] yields 1.21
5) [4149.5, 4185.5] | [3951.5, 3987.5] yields 1.43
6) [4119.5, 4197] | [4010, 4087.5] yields 1.08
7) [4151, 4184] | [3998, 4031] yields 1.09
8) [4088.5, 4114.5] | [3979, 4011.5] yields 1.09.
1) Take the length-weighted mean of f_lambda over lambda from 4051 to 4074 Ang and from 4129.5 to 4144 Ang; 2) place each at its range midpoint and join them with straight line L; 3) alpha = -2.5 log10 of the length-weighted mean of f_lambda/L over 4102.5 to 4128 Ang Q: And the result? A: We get 0.06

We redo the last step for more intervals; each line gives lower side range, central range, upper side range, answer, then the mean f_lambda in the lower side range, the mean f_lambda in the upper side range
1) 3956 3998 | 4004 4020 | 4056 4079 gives -0.15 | 9.65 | 11.4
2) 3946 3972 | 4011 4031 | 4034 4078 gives -0.13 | 9.06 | 11.7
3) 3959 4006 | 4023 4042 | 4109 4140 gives -0.13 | 9.93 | 12.2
